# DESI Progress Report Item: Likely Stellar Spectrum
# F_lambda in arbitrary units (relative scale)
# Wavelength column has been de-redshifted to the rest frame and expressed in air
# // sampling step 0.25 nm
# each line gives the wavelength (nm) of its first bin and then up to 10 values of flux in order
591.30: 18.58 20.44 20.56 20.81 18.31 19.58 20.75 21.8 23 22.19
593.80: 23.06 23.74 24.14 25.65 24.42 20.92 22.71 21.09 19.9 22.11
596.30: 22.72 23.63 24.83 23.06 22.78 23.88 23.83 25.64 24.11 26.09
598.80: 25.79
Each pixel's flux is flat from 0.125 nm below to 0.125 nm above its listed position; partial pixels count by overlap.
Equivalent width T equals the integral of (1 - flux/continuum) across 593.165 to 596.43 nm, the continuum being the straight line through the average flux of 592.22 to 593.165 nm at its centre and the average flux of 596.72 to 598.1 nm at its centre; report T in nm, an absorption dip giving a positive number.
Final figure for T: -0.14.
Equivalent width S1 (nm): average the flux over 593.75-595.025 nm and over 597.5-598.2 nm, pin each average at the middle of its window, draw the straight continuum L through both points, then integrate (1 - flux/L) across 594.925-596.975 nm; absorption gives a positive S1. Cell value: 0.167 nm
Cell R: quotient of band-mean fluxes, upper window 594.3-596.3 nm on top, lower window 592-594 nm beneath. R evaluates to 1.06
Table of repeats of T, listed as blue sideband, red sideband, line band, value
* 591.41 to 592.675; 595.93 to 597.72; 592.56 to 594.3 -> -0.12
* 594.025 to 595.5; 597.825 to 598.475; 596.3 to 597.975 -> 0.05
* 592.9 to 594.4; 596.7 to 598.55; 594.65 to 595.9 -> 0.08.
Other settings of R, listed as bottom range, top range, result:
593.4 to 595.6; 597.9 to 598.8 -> 1.09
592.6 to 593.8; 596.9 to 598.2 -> 1.09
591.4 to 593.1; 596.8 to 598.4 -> 1.18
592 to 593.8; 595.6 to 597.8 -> 1.08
